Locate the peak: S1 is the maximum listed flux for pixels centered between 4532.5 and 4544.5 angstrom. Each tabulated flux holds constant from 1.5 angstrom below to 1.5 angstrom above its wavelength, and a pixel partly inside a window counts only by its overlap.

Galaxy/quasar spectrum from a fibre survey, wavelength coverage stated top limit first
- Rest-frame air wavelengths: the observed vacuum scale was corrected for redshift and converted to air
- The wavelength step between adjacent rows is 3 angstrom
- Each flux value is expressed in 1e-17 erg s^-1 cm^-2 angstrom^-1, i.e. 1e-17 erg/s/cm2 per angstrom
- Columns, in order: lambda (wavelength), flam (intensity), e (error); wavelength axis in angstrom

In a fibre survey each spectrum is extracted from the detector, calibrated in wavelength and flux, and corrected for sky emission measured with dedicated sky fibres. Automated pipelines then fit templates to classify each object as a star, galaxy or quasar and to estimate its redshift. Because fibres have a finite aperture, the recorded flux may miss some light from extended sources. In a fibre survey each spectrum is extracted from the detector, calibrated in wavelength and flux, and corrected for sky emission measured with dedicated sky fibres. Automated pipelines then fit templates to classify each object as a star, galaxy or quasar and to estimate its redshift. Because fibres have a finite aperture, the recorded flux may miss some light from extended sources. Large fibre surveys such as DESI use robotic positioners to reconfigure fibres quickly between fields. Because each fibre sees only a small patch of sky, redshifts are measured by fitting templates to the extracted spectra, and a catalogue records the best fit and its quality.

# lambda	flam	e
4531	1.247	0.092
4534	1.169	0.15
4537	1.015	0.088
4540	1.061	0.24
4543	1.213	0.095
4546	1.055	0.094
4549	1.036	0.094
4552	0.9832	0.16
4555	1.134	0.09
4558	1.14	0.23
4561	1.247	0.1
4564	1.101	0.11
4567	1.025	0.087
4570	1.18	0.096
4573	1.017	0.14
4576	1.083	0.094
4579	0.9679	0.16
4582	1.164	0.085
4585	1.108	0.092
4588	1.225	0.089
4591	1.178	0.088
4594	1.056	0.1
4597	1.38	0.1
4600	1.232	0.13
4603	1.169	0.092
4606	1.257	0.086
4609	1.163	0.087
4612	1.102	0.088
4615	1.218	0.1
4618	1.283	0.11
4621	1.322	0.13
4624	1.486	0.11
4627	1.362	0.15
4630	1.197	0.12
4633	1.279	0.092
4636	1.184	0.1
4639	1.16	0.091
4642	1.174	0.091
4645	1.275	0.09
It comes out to 1.213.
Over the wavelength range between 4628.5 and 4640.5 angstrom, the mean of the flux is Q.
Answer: 1.21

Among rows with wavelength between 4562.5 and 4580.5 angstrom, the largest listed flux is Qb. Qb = 1.18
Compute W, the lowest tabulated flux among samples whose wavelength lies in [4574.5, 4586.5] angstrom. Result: 0.9679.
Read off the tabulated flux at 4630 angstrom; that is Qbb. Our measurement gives 1.197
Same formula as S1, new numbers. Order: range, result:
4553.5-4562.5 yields 1.247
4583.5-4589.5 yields 1.225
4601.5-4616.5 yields 1.257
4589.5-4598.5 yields 1.38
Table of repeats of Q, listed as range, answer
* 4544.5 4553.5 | 1.02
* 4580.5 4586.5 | 1.14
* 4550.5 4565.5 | 1.12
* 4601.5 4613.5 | 1.17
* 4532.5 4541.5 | 1.08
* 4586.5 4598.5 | 1.21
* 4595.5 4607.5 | 1.26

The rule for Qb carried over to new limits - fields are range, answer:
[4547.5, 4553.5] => 1.036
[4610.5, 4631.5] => 1.486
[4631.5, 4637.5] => 1.279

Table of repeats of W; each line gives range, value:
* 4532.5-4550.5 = 1.015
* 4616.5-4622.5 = 1.283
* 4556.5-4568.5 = 1.025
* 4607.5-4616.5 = 1.102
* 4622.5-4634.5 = 1.197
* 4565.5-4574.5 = 1.017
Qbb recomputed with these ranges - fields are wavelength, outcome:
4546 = 1.055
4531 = 1.247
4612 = 1.102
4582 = 1.164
